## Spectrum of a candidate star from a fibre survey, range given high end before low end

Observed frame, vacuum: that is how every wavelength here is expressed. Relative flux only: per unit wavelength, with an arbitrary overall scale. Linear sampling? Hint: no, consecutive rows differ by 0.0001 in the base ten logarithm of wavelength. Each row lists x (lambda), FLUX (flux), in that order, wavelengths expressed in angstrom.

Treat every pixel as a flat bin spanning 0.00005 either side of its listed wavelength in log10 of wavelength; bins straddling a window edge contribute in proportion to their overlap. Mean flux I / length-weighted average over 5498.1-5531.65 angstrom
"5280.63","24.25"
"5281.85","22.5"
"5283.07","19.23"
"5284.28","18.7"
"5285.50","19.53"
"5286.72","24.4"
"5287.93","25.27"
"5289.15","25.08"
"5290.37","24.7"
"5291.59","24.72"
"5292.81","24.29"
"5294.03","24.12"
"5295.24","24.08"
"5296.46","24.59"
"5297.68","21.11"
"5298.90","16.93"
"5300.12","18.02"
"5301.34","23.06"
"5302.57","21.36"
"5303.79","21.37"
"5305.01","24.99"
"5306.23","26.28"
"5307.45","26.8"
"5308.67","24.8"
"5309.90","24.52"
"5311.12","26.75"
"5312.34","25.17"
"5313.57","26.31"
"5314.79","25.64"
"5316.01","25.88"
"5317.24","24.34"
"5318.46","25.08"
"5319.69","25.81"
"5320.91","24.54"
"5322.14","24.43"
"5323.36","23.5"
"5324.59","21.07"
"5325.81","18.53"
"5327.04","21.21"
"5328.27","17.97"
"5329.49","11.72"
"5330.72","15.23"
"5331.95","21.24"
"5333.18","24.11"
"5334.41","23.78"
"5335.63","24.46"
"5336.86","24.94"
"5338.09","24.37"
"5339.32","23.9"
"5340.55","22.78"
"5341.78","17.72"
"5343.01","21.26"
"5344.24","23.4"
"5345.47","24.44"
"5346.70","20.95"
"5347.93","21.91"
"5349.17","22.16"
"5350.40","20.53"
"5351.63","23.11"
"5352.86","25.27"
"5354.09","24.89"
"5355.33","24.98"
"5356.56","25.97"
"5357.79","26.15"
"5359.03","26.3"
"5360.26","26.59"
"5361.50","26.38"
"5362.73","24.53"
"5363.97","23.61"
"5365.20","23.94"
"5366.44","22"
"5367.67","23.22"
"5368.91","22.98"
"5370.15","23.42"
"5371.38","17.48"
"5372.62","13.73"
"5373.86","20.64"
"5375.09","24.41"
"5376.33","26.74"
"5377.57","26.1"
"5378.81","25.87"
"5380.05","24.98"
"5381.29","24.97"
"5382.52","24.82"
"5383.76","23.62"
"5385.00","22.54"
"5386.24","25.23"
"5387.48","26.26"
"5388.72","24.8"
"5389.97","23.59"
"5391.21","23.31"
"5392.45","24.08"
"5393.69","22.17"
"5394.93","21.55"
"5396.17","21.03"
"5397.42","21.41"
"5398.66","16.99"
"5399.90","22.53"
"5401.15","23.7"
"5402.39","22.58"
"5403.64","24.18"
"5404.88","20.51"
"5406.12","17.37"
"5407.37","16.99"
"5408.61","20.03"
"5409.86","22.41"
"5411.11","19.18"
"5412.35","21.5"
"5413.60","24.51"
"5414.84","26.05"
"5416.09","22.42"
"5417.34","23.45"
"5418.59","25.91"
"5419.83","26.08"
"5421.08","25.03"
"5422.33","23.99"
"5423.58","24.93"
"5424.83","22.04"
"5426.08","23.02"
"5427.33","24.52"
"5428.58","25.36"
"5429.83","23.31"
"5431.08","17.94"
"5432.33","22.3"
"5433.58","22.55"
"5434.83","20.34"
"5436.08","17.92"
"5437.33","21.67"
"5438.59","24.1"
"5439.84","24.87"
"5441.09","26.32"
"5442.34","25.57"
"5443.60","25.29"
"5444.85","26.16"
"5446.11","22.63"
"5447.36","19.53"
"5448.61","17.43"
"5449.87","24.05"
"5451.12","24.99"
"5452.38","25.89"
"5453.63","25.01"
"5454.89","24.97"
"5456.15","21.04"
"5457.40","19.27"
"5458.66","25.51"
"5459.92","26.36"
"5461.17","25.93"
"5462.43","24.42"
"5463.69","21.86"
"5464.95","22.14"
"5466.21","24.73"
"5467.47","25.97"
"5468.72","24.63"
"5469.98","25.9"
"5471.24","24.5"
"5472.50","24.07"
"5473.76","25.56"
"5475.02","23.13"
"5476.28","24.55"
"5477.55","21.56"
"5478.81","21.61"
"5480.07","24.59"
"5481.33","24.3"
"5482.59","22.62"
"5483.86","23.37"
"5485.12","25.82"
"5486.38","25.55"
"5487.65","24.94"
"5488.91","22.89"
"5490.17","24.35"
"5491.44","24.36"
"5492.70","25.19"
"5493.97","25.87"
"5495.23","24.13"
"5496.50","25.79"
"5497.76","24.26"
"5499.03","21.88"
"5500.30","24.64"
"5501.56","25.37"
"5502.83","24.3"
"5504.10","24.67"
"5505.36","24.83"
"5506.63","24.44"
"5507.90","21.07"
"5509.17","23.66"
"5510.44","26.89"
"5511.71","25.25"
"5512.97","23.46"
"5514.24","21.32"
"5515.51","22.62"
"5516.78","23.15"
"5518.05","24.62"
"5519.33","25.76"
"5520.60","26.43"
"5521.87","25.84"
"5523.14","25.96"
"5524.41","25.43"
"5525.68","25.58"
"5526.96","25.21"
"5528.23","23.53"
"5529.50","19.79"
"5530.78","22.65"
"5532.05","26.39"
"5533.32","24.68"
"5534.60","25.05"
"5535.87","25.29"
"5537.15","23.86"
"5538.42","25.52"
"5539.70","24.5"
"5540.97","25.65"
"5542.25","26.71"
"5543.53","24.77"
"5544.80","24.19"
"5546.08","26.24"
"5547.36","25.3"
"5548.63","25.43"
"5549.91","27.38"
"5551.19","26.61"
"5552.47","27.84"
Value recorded 24.2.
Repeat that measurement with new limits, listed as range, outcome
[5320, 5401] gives 22.8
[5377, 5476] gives 23.3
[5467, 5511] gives 24.3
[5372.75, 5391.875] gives 24.2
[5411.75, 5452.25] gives 23.3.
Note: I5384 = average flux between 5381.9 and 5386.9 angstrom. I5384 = 24.1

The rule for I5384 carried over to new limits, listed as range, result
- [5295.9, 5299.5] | 20.8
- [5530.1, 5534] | 24.5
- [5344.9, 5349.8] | 22.3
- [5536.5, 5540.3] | 24.6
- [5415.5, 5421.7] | 24.6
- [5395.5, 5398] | 21.2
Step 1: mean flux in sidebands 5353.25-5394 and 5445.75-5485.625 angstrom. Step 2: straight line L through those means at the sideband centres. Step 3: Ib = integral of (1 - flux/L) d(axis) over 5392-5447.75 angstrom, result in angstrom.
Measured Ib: 2.9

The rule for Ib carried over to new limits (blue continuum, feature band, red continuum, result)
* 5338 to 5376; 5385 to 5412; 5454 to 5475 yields 1.8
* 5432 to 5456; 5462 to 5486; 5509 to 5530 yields -0.3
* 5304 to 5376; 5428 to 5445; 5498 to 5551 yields 0.6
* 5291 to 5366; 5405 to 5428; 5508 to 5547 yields 1.1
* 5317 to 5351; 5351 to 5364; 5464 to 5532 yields -1.8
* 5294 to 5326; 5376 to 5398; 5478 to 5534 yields -0.1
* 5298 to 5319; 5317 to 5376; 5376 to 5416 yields 2.1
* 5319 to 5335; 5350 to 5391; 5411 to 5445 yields -3.5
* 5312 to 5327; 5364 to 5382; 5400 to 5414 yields -0.5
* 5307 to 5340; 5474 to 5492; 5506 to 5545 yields 0.3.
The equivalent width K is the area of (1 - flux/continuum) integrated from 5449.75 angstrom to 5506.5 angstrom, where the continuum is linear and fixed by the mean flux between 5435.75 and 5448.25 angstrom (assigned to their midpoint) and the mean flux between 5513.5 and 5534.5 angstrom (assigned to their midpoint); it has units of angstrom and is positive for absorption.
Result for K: -1.1 angstrom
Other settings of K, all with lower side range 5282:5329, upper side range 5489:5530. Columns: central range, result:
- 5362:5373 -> 0.8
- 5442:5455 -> 0.2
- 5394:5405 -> 1.0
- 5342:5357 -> 0.3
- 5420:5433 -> 0.3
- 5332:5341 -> -0.2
